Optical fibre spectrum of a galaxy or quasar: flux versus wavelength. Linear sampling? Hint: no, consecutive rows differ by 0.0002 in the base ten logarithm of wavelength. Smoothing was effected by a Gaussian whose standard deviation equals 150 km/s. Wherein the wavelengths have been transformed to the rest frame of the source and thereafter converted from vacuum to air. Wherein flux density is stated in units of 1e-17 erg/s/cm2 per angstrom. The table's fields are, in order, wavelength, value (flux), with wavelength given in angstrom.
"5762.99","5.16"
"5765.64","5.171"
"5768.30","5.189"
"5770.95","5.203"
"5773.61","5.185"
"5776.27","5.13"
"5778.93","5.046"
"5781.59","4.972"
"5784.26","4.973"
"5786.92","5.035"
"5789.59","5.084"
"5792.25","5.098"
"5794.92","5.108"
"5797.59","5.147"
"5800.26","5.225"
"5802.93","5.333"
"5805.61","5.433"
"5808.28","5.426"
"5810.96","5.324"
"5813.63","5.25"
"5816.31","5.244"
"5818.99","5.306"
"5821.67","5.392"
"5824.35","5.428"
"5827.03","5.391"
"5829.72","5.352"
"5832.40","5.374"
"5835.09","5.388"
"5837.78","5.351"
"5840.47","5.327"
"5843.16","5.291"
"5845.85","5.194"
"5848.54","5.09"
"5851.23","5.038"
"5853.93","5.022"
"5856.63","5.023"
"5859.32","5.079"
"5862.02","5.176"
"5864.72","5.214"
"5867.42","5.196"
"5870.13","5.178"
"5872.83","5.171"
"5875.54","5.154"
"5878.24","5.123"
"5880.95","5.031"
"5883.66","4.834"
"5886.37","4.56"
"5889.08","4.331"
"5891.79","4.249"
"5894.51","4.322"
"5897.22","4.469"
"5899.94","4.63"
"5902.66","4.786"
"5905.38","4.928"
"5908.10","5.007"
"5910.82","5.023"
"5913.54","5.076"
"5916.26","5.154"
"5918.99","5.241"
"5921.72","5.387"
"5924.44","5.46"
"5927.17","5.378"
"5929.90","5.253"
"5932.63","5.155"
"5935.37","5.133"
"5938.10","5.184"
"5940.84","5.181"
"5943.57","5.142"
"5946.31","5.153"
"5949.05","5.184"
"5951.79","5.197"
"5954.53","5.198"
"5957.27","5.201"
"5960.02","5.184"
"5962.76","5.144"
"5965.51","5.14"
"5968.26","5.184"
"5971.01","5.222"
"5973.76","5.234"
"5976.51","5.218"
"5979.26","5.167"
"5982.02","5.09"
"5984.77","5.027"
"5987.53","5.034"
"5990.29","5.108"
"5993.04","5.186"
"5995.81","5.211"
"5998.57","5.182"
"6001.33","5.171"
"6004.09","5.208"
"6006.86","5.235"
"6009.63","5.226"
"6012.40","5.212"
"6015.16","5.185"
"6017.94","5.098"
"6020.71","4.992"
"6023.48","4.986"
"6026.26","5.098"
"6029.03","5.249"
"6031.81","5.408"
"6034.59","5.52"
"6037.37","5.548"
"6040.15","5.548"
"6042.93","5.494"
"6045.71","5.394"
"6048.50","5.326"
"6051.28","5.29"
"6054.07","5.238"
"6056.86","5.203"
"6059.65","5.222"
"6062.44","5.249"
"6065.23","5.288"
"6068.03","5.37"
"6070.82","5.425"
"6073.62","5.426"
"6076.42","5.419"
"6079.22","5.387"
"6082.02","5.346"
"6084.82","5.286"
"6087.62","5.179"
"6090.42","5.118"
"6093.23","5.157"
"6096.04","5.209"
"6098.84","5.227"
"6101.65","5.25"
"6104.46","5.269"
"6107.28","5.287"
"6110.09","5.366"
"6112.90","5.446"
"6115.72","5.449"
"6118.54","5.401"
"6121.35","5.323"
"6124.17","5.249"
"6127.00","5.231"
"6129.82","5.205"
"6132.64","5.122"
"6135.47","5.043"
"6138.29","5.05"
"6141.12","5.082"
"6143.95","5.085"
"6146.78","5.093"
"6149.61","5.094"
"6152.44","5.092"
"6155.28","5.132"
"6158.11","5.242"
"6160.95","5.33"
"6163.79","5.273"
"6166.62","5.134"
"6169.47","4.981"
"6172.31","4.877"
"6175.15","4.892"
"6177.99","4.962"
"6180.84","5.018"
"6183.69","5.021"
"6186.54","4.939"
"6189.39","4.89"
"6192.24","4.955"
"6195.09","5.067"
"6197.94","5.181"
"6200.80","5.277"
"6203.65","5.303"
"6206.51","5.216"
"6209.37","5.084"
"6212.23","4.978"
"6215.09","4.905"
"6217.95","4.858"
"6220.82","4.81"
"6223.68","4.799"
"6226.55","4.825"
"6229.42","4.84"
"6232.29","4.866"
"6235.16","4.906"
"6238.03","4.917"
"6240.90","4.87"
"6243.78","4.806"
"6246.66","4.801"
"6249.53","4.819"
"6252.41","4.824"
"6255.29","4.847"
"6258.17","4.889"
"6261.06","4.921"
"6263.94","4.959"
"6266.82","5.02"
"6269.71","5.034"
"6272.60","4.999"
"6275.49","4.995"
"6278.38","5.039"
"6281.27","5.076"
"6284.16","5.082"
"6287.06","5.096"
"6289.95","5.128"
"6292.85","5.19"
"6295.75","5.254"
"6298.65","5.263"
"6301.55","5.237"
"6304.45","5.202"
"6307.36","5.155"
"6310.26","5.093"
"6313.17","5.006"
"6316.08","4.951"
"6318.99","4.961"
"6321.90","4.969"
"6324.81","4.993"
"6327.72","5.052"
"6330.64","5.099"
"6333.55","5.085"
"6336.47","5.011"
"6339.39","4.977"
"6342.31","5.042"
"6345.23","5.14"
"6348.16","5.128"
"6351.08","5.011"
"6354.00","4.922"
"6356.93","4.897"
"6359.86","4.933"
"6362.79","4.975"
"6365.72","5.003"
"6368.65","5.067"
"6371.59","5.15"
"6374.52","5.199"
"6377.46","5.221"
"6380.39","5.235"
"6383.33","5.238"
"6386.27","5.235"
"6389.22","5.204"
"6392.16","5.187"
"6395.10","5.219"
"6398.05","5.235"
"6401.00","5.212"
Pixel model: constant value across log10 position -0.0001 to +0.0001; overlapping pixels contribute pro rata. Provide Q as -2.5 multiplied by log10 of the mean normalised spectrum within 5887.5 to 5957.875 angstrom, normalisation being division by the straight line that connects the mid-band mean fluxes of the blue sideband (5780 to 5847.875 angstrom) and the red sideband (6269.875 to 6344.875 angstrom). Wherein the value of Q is 0.04 mag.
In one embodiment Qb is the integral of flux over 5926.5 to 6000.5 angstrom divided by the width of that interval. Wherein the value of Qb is 5.17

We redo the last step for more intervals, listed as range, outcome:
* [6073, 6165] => 5.24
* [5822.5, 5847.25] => 5.34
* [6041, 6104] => 5.3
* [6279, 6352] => 5.09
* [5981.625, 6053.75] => 5.23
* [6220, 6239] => 4.85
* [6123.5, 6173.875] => 5.13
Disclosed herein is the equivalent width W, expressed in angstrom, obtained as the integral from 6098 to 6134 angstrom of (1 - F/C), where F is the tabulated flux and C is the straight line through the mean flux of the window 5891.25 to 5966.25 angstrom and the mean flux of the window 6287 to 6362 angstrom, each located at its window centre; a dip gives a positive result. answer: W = -1.63 angstrom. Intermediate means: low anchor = 5.06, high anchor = 5.07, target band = 5.3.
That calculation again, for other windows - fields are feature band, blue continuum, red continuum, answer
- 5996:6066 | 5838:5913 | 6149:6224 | -3.7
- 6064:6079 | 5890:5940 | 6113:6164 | -0.7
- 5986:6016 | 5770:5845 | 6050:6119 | 0.6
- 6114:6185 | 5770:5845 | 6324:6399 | 0.2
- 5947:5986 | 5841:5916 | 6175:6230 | -1.7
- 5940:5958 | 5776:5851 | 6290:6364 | 0.0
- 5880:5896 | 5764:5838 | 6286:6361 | 2.0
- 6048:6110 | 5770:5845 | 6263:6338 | -1.6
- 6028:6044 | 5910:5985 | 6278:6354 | -0.9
